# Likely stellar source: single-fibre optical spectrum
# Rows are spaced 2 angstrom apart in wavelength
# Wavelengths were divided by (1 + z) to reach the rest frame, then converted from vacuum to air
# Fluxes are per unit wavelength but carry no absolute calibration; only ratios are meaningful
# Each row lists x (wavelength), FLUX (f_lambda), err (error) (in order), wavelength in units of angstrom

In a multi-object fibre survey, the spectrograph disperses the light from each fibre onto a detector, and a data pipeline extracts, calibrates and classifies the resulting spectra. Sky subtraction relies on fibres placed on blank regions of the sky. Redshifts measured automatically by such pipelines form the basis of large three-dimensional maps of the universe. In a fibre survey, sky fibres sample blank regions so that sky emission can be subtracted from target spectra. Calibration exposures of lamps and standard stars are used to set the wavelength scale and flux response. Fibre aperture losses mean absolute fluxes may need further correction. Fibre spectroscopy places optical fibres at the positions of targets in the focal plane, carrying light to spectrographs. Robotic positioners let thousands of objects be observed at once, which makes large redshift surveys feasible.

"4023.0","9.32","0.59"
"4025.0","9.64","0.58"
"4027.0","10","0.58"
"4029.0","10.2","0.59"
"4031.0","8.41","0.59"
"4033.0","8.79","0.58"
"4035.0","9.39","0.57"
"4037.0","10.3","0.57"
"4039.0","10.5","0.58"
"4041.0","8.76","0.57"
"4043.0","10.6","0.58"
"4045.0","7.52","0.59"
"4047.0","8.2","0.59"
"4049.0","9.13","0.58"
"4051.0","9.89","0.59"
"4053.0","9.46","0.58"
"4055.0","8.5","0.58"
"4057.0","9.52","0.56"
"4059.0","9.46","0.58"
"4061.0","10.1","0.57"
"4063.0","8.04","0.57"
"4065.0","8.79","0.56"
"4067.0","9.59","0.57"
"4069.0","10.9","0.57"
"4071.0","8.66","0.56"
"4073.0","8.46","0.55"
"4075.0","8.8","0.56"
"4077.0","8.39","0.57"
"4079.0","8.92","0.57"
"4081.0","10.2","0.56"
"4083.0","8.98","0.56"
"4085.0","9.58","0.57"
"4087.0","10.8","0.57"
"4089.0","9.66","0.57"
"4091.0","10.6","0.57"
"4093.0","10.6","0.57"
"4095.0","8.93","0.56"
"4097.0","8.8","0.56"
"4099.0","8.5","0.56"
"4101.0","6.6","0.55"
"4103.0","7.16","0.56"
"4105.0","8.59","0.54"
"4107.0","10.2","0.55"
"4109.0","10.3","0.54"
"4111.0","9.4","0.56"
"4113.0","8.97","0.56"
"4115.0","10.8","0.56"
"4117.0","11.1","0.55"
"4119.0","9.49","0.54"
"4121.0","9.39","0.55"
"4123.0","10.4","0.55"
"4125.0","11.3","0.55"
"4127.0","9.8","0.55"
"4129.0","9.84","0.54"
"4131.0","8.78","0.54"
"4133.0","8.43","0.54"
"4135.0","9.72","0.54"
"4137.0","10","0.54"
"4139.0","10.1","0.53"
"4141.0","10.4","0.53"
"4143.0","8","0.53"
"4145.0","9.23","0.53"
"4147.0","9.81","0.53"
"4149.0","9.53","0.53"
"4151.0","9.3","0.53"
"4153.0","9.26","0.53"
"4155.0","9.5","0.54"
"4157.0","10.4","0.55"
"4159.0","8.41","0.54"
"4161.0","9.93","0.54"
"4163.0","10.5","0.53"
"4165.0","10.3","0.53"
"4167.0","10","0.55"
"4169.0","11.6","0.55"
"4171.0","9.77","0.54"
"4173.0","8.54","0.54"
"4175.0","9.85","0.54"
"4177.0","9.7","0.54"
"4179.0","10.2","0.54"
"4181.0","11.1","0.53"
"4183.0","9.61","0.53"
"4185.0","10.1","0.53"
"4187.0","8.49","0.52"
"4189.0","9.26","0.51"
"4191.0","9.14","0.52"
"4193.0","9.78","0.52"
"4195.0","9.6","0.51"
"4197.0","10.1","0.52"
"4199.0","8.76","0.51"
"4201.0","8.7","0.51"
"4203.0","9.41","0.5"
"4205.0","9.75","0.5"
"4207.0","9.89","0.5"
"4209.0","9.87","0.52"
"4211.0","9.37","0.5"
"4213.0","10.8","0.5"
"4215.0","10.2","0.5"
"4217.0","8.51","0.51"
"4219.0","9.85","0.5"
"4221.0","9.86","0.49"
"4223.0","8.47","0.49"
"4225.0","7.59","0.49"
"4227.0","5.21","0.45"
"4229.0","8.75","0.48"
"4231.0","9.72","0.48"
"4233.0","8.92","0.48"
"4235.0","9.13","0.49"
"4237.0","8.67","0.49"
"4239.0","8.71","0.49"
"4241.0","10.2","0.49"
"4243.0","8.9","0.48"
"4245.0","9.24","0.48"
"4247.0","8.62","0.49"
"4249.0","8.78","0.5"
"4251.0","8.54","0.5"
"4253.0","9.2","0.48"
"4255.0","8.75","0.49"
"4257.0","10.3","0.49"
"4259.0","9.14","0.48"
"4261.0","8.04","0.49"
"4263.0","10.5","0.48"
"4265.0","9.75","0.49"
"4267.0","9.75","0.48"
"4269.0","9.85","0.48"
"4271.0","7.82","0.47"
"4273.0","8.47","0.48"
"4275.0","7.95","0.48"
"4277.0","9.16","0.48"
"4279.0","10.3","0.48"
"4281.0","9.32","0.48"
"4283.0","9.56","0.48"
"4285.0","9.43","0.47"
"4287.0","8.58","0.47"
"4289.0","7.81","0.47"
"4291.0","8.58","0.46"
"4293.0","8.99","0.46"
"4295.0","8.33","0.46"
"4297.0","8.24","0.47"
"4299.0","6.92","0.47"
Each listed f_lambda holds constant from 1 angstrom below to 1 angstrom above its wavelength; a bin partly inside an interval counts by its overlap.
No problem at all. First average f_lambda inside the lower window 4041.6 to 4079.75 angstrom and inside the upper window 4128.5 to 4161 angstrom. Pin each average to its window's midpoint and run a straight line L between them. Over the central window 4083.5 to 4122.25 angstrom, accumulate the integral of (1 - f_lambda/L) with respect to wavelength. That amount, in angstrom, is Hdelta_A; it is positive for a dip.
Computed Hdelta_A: -0.8 angstrom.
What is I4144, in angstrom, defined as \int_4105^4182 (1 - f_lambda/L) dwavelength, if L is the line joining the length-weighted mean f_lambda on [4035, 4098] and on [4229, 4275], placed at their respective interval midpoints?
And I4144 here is -4.5 angstrom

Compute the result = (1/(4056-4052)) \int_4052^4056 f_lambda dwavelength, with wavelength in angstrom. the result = 8.98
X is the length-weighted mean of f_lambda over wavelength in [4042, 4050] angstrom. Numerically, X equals 8.86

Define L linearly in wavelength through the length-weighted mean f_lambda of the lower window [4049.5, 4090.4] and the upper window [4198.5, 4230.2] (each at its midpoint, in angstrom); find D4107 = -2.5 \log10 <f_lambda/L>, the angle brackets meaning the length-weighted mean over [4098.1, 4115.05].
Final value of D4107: 0.051 mag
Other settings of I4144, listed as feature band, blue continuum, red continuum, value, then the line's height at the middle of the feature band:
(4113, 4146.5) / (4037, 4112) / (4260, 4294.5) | -2.2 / 9.18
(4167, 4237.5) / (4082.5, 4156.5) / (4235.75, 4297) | -1.1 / 9.24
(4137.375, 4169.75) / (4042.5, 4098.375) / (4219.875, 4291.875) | -2.2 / 9.14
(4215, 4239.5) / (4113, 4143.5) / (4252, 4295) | 1.7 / 9.33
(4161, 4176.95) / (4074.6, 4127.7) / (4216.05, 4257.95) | -1.5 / 9.18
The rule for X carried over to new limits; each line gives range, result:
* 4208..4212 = 9.62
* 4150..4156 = 9.35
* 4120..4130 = 10.1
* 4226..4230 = 6.98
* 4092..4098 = 9.44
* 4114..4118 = 10.9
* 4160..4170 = 10.5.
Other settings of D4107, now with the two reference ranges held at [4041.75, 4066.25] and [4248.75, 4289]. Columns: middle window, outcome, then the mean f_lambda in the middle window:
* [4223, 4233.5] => 0.14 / 8.04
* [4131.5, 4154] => -0.04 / 9.42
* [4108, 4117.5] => -0.11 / 10.1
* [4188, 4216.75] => -0.05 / 9.59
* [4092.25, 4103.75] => 0.09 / 8.41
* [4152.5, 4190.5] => -0.08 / 9.82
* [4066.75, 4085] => -0.01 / 9.22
